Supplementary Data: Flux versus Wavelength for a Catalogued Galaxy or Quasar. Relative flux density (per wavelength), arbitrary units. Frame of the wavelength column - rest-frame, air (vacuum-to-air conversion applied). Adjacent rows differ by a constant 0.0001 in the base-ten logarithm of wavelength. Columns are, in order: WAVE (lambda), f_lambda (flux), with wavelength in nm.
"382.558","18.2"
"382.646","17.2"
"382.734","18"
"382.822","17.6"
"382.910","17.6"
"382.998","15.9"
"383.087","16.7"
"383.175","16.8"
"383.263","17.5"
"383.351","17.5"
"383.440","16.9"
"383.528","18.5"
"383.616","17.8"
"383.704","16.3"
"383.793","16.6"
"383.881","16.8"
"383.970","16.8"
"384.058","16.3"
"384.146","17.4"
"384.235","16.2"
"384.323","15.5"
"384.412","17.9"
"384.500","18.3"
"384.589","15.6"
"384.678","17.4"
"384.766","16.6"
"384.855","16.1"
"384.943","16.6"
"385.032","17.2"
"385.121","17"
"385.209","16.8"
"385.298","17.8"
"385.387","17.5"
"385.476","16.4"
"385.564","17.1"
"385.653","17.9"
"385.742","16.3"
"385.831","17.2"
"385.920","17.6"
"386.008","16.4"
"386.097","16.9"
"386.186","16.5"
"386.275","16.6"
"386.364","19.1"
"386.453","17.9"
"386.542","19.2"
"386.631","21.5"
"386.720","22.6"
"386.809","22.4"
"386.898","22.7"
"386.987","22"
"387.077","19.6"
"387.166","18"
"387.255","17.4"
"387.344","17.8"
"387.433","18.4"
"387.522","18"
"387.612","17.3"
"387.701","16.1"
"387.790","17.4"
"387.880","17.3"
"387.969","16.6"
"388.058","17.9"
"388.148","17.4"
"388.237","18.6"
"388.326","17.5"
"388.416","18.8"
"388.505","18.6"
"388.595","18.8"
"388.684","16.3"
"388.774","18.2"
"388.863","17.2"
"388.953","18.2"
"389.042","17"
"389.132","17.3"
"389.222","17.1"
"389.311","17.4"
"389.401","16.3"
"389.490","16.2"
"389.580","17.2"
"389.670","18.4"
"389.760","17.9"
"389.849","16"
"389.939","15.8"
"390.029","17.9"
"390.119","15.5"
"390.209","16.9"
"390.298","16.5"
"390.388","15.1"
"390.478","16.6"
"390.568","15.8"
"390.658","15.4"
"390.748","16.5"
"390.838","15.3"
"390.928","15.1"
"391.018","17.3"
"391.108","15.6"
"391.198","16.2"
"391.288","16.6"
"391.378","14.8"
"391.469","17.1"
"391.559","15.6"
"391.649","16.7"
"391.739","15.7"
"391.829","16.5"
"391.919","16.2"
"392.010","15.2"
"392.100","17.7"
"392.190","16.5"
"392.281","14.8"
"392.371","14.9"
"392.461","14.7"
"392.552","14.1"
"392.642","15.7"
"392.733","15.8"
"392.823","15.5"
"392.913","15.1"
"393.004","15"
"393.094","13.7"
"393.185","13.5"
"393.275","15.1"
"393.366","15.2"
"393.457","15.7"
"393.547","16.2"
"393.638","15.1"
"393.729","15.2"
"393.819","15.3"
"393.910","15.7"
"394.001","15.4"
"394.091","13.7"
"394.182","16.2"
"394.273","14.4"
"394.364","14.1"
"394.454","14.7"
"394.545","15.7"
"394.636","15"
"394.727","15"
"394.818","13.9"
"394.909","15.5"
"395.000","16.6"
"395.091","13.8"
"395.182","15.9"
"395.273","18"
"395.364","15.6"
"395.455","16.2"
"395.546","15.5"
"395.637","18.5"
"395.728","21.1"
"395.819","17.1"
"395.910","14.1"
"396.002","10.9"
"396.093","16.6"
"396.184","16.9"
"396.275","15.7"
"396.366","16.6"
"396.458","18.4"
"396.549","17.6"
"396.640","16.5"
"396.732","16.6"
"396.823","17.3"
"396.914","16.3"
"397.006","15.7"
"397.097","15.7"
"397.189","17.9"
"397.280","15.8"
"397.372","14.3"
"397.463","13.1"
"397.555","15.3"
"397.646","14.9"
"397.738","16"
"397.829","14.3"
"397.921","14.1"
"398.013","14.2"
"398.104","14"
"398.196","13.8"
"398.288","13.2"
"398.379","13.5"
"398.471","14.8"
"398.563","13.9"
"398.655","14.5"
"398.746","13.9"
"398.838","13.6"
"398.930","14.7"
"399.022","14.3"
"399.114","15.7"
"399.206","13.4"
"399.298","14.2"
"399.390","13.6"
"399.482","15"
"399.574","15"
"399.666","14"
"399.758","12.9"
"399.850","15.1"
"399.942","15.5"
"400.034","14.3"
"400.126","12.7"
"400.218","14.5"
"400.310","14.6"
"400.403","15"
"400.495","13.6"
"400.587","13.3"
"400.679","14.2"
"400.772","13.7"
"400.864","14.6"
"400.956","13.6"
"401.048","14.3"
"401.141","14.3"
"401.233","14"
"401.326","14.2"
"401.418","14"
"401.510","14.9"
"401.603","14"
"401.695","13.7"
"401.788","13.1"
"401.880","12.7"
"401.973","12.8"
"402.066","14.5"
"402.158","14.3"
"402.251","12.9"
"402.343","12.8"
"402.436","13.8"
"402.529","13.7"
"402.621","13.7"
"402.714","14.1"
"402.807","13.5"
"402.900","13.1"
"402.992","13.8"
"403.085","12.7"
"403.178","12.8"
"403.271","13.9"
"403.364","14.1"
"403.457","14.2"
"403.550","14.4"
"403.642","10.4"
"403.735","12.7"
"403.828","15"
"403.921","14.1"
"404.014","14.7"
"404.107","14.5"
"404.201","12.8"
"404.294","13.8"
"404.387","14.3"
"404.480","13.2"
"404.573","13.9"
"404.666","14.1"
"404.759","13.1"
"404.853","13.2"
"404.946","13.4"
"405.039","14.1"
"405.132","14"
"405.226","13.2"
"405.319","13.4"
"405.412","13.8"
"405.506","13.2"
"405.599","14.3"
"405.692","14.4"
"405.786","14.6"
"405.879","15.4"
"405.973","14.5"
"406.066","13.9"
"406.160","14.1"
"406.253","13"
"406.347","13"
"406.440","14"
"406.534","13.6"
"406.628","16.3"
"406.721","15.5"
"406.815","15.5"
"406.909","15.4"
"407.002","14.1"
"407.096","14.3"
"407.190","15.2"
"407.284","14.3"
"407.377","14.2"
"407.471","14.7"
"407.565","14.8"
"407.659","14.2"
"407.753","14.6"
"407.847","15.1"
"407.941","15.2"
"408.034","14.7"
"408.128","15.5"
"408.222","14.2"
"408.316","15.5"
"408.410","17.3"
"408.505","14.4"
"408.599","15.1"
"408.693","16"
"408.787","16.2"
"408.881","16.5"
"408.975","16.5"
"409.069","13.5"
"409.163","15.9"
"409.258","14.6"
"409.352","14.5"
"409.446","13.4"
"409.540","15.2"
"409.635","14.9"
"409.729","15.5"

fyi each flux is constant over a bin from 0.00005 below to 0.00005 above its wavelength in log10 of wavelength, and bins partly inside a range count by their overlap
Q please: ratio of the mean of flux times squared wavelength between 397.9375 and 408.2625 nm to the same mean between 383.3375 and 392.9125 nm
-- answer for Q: 0.89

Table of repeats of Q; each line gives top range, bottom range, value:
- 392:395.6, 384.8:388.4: 0.88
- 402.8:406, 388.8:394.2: 0.92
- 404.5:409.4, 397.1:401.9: 1.06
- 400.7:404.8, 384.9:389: 0.82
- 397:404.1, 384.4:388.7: 0.84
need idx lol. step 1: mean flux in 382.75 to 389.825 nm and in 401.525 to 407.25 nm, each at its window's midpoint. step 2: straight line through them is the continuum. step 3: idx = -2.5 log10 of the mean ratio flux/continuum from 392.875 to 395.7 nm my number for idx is 0.04 mag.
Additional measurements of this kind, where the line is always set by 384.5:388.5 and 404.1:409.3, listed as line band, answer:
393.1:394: 0.11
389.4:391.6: 0.06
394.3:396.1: 0.05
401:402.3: 0.11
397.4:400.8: 0.11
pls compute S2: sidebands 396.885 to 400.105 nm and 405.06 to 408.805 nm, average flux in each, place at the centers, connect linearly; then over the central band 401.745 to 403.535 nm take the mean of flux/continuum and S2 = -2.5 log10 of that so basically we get 0.08 mag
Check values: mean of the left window 14.6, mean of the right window 14.6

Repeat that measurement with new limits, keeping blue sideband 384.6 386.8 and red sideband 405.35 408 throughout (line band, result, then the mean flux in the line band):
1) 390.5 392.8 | 0.06 mag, 15.8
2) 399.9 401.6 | 0.09 mag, 14.2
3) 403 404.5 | 0.10 mag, 13.6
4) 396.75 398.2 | 0.04 mag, 15.2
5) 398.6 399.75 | 0.10 mag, 14.3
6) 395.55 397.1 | -0.04 mag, 16.6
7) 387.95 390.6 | 0.00 mag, 17.2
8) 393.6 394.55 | 0.09 mag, 15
